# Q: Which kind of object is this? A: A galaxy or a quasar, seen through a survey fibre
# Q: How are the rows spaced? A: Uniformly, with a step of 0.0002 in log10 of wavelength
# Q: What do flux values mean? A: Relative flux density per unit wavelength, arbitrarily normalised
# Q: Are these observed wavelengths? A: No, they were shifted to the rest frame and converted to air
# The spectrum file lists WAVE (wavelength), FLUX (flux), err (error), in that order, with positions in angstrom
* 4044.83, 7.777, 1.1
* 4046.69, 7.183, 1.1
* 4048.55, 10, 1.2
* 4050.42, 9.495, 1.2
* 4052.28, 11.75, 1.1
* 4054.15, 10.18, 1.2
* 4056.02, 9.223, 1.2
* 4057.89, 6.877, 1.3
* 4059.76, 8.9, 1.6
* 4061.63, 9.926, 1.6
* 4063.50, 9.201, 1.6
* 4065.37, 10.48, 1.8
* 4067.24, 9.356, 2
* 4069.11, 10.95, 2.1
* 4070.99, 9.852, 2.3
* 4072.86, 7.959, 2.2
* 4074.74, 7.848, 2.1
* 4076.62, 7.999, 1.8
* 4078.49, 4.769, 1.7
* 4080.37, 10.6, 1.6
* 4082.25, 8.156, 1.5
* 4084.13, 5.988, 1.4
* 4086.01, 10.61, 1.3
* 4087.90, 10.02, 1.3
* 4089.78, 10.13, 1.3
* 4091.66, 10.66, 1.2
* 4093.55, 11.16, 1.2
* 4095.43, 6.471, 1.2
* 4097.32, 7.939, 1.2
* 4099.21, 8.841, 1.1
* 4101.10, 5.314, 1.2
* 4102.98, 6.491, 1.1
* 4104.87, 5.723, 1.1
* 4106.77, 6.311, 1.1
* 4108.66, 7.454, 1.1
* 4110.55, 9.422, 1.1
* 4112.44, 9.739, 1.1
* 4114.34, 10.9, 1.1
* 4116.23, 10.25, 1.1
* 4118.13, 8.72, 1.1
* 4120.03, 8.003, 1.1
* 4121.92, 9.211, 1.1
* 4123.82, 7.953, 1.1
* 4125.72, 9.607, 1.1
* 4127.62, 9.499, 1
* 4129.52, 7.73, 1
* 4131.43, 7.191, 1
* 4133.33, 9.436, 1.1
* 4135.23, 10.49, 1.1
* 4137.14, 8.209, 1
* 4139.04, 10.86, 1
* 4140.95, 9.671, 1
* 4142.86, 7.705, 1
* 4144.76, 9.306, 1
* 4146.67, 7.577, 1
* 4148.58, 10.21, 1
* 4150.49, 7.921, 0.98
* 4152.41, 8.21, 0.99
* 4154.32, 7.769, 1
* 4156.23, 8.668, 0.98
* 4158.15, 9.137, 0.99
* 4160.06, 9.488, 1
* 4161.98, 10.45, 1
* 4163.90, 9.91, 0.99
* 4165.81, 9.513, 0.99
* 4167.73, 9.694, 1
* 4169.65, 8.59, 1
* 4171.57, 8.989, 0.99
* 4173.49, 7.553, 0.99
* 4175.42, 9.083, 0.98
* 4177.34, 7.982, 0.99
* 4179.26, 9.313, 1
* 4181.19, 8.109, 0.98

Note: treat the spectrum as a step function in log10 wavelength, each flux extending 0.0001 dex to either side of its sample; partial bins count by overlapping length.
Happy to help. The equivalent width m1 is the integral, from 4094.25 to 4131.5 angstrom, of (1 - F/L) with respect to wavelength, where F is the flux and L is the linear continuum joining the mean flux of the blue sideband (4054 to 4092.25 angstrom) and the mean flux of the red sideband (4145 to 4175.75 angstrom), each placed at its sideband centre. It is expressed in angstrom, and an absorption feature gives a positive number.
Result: 3.2 angstrom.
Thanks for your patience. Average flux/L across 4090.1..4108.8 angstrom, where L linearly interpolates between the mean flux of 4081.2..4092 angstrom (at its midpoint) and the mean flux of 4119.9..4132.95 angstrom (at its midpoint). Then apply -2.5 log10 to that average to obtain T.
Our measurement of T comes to 0.17 mag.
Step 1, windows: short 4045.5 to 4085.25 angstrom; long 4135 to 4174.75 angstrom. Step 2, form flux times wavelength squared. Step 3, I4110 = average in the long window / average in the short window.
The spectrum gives 1.06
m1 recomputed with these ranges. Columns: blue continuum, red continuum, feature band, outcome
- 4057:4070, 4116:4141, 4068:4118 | 3.7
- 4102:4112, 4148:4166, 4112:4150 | -4.7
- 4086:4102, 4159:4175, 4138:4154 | 0.5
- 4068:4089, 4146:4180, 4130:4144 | -0.3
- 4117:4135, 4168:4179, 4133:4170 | -2.2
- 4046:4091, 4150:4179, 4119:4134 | 0.7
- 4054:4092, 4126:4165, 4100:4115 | 2.3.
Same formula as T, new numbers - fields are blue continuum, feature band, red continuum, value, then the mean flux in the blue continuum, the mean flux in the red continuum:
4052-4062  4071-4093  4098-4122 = 0.00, 9.29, 8.15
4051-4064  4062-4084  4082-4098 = 0.06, 9.44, 9.07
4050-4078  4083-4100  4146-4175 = 0.01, 9.26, 8.93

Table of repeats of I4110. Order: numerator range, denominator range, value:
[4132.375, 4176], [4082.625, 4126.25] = 1.09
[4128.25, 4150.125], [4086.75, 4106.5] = 1.11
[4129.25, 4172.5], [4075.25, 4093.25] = 1.05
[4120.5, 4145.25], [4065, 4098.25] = 1.03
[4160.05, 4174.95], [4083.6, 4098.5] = 1.04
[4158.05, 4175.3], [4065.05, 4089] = 1.10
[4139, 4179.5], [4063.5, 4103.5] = 1.07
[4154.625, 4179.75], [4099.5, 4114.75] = 1.23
